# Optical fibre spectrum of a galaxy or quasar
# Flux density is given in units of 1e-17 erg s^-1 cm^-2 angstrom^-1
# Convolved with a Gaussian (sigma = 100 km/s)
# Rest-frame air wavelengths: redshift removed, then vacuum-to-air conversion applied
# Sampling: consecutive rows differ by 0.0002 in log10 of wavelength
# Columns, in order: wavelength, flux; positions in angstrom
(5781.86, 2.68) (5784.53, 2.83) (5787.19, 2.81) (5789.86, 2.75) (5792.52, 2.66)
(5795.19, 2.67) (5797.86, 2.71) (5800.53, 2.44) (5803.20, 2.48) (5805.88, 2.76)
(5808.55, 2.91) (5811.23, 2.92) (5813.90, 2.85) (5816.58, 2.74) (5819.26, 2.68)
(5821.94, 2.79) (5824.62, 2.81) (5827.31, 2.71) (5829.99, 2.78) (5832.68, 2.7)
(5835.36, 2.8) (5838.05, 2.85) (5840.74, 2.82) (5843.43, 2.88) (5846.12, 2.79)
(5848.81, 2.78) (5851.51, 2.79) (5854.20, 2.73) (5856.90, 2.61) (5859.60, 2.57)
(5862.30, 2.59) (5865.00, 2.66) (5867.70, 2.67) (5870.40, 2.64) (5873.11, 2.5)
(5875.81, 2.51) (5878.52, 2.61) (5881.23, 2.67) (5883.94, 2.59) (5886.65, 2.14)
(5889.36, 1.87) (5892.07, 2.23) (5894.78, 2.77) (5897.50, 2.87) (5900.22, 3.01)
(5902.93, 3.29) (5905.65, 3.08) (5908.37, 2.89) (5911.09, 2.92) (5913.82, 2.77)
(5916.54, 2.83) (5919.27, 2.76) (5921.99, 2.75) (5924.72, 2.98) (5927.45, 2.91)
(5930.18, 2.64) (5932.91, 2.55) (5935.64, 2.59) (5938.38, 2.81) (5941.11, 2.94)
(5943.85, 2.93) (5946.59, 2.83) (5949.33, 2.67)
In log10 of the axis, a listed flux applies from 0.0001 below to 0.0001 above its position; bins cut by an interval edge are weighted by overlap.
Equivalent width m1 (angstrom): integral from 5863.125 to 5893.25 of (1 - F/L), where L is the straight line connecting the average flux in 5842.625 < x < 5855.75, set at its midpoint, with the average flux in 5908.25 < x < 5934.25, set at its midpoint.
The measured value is 3.5 angstrom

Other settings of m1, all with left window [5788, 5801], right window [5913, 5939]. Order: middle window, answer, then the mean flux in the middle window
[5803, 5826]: -0.9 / 2.78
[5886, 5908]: 0.4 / 2.69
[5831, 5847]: -0.6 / 2.81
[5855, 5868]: 0.4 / 2.62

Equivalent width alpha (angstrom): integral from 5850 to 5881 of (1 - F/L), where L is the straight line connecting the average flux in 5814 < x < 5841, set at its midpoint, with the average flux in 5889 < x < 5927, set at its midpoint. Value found 1.81 angstrom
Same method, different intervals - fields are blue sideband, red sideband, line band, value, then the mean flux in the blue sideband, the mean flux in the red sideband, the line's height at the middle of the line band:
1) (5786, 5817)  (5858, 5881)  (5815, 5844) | -1.1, 2.72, 2.6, 2.67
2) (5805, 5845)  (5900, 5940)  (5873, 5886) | 1.2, 2.8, 2.85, 2.83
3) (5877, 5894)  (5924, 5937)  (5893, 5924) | -4.3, 2.37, 2.72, 2.55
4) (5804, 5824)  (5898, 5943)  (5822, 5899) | 4.9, 2.8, 2.86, 2.82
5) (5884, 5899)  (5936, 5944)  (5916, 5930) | -0.7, 2.4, 2.85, 2.69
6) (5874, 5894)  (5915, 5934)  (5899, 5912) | -2.2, 2.39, 2.78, 2.6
